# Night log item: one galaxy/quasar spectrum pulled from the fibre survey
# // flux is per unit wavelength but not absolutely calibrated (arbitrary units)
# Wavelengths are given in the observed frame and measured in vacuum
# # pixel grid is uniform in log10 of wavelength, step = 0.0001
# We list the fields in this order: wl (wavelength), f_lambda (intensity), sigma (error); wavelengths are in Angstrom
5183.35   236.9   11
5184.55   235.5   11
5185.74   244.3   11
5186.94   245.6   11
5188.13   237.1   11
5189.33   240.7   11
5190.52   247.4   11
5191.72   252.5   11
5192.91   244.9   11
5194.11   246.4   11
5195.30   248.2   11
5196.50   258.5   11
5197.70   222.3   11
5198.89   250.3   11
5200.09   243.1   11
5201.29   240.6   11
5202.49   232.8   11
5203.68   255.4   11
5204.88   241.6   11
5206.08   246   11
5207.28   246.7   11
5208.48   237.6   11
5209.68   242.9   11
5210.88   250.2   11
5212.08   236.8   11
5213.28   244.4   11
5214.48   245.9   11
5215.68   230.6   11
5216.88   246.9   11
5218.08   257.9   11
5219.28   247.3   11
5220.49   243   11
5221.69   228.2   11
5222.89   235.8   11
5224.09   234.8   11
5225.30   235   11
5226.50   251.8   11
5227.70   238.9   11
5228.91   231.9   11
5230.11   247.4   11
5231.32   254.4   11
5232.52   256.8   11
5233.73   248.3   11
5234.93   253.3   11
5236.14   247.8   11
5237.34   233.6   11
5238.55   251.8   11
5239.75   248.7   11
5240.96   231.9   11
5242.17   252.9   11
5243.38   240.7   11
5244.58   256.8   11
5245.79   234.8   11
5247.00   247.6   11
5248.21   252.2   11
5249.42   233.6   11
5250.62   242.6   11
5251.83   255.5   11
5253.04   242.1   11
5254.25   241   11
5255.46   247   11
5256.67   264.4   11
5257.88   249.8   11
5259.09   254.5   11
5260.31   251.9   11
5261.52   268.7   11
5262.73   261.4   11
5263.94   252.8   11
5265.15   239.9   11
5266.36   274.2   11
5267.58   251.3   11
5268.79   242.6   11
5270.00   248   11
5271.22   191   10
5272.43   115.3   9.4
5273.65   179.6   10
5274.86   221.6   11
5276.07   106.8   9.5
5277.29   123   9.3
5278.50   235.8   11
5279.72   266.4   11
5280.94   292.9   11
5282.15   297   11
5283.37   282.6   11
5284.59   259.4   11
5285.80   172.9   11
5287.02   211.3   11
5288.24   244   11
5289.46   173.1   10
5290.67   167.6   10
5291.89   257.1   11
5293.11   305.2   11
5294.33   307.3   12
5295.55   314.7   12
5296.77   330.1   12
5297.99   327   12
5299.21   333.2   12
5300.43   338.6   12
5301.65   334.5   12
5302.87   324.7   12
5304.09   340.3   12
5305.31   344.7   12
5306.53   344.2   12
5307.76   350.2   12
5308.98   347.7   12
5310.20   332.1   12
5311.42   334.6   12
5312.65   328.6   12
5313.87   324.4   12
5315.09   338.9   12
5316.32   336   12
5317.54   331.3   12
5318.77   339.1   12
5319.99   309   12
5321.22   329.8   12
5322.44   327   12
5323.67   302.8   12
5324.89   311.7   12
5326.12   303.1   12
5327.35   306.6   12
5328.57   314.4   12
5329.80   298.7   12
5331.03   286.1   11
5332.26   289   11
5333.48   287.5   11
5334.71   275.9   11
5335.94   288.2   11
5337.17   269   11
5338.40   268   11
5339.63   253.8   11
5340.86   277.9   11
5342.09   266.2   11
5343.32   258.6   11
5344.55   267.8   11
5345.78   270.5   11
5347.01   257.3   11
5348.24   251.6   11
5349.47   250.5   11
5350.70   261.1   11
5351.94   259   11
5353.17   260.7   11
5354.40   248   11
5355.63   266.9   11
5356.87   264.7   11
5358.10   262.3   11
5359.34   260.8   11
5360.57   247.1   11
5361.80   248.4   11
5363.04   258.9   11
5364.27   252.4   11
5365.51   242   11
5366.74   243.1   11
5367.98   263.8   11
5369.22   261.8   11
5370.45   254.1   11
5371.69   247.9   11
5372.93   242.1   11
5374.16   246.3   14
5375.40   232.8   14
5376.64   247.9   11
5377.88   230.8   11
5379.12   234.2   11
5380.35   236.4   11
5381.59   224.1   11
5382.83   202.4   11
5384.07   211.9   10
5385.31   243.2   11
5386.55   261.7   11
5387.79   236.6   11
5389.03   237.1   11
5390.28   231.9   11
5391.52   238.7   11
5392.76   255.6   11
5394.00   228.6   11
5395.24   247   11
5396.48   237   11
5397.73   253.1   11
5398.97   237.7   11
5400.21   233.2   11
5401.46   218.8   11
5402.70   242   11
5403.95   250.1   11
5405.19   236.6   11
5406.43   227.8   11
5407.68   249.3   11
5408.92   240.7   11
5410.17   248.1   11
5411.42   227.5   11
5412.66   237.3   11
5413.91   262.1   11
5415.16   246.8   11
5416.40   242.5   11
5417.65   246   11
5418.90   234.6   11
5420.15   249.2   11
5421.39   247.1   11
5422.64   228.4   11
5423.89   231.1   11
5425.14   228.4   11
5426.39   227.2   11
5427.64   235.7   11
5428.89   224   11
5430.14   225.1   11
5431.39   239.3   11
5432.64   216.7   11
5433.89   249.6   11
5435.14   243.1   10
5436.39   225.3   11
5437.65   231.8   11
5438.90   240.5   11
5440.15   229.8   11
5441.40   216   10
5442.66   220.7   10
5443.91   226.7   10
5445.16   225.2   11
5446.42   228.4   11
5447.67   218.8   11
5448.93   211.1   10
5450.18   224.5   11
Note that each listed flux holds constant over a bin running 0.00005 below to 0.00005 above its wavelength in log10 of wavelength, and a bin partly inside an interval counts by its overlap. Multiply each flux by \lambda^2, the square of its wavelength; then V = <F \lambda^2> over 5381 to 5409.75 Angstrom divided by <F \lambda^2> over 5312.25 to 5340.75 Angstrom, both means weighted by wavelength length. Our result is 0.80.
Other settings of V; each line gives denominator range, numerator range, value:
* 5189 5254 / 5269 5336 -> 1.20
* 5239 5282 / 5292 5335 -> 1.39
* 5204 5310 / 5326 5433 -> 1.03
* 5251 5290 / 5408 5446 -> 1.07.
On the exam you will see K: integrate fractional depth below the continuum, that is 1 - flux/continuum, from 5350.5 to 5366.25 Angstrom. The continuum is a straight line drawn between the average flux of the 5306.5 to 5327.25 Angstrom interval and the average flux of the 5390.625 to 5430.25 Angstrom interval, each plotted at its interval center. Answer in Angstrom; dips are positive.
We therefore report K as 1.8 Angstrom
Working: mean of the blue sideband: 328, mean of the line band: 256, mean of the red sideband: 239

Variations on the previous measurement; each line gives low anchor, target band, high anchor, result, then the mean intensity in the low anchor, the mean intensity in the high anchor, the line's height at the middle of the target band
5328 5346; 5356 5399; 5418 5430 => 2.30 Angstrom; 278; 234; 258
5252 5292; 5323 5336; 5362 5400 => -3.38 Angstrom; 230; 241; 236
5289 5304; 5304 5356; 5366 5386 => -4.76 Angstrom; 296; 239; 272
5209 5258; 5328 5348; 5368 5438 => -2.95 Angstrom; 245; 238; 241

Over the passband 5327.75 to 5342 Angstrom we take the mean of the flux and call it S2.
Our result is 282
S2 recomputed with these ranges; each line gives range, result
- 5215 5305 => 249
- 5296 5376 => 290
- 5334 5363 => 262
